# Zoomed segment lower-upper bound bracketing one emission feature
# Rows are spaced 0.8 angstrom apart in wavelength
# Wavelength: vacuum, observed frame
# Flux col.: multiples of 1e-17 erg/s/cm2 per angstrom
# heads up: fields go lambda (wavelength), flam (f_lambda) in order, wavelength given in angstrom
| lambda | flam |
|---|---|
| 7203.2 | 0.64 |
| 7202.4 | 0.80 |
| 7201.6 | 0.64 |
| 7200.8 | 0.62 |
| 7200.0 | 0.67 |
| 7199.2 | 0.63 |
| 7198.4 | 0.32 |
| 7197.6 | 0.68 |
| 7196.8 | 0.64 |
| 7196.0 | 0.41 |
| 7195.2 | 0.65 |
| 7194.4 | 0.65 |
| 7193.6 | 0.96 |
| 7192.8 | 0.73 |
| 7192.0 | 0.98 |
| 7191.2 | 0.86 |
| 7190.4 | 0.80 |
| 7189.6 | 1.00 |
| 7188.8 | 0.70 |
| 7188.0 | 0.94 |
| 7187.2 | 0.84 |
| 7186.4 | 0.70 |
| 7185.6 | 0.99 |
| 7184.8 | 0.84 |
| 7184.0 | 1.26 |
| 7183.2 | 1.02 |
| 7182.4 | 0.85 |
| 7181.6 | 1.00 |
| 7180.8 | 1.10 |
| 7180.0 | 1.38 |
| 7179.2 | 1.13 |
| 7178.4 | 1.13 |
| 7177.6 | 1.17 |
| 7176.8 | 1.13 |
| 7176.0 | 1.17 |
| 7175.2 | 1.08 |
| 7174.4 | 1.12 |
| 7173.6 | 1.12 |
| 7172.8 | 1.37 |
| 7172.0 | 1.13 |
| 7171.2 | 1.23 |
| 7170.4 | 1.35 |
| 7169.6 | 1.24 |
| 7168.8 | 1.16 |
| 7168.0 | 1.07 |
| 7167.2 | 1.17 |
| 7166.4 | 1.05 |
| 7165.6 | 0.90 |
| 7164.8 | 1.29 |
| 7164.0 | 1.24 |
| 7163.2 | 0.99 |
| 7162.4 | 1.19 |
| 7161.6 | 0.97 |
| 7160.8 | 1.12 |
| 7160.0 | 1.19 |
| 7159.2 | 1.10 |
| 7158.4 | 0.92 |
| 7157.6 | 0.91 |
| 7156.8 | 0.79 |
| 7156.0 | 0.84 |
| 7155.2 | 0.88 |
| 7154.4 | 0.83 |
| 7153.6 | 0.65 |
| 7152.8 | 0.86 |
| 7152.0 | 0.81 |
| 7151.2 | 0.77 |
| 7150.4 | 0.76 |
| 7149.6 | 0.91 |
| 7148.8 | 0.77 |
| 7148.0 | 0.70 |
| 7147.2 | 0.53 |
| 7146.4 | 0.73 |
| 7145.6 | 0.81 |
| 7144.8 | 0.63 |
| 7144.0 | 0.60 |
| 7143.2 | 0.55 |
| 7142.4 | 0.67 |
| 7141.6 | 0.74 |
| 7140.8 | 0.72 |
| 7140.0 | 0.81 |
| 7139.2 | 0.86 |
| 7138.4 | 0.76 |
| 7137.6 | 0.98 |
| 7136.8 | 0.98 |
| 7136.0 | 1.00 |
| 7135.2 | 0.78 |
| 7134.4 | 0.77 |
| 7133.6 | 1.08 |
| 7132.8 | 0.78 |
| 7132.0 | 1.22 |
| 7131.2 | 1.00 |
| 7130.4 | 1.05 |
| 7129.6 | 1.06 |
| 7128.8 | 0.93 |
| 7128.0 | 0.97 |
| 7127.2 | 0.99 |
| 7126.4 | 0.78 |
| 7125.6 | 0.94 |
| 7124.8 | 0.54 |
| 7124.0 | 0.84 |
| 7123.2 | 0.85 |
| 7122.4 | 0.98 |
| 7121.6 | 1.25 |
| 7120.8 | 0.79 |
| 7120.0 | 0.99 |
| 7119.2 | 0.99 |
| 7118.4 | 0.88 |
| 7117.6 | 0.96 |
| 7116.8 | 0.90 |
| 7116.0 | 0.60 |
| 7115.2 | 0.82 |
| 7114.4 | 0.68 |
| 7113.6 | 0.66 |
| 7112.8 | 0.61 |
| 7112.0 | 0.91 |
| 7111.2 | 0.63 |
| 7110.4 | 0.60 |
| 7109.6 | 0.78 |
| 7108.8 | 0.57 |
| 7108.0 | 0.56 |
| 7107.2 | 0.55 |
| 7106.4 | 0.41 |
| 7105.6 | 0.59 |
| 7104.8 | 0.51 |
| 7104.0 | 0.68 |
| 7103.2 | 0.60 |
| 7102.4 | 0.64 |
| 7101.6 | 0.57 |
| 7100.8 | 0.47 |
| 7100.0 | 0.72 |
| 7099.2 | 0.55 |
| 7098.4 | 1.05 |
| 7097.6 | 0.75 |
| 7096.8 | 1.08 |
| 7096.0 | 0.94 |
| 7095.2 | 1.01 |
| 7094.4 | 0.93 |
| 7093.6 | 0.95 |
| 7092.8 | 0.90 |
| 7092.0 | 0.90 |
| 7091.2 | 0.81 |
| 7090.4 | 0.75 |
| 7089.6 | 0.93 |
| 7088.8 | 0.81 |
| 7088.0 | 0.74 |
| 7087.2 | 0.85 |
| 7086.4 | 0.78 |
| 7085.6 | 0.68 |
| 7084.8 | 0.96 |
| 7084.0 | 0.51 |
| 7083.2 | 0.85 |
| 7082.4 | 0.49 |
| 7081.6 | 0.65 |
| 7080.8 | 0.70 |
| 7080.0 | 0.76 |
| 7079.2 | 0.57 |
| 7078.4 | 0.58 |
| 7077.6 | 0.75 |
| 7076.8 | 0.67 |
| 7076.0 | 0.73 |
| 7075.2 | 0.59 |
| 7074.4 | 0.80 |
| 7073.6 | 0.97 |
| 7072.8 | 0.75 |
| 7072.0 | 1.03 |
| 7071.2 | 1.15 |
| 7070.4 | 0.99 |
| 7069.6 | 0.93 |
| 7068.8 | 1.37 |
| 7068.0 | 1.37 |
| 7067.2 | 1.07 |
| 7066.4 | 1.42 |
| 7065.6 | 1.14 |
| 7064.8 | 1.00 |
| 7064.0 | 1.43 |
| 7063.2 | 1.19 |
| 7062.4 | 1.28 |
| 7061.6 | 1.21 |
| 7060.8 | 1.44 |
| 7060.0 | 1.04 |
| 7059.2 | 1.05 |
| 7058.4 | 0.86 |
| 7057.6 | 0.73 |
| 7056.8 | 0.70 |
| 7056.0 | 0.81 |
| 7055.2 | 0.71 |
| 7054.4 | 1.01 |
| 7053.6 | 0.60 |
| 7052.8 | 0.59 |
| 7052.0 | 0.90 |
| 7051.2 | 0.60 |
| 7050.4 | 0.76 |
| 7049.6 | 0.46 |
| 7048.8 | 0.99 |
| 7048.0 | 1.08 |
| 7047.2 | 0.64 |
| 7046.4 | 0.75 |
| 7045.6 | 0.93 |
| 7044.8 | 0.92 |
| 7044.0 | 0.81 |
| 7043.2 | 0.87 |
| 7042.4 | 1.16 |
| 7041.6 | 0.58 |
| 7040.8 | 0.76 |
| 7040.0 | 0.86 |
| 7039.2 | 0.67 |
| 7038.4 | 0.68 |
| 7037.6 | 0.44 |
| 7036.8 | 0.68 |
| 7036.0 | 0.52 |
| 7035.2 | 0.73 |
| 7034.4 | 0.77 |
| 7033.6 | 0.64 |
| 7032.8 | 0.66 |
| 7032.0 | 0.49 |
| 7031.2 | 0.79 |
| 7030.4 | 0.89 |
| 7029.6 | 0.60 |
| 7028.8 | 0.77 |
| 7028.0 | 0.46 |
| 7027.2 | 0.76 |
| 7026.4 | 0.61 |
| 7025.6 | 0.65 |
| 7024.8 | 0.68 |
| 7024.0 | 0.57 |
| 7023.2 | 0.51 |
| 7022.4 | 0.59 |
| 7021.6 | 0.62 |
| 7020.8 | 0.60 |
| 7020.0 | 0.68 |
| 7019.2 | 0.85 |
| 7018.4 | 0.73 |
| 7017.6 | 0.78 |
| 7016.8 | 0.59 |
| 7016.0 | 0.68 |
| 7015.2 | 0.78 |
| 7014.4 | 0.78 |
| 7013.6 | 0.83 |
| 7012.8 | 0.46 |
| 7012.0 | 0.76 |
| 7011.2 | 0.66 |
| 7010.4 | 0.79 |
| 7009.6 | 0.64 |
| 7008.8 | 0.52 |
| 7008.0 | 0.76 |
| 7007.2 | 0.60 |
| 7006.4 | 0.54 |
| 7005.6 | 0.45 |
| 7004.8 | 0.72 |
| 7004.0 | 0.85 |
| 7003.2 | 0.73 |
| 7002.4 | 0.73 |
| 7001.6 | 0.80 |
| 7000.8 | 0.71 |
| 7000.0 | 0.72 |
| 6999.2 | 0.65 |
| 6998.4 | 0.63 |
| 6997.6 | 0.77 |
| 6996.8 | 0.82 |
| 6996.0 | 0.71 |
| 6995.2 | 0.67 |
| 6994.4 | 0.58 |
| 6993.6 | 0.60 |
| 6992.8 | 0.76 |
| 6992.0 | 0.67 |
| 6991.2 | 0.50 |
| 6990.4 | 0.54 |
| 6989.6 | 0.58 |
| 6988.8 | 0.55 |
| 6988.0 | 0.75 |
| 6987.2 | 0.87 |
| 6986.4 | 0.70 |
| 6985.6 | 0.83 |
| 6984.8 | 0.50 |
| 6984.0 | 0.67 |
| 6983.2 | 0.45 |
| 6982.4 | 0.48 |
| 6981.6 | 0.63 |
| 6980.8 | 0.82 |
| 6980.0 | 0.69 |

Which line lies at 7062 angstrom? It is [O II] 3727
